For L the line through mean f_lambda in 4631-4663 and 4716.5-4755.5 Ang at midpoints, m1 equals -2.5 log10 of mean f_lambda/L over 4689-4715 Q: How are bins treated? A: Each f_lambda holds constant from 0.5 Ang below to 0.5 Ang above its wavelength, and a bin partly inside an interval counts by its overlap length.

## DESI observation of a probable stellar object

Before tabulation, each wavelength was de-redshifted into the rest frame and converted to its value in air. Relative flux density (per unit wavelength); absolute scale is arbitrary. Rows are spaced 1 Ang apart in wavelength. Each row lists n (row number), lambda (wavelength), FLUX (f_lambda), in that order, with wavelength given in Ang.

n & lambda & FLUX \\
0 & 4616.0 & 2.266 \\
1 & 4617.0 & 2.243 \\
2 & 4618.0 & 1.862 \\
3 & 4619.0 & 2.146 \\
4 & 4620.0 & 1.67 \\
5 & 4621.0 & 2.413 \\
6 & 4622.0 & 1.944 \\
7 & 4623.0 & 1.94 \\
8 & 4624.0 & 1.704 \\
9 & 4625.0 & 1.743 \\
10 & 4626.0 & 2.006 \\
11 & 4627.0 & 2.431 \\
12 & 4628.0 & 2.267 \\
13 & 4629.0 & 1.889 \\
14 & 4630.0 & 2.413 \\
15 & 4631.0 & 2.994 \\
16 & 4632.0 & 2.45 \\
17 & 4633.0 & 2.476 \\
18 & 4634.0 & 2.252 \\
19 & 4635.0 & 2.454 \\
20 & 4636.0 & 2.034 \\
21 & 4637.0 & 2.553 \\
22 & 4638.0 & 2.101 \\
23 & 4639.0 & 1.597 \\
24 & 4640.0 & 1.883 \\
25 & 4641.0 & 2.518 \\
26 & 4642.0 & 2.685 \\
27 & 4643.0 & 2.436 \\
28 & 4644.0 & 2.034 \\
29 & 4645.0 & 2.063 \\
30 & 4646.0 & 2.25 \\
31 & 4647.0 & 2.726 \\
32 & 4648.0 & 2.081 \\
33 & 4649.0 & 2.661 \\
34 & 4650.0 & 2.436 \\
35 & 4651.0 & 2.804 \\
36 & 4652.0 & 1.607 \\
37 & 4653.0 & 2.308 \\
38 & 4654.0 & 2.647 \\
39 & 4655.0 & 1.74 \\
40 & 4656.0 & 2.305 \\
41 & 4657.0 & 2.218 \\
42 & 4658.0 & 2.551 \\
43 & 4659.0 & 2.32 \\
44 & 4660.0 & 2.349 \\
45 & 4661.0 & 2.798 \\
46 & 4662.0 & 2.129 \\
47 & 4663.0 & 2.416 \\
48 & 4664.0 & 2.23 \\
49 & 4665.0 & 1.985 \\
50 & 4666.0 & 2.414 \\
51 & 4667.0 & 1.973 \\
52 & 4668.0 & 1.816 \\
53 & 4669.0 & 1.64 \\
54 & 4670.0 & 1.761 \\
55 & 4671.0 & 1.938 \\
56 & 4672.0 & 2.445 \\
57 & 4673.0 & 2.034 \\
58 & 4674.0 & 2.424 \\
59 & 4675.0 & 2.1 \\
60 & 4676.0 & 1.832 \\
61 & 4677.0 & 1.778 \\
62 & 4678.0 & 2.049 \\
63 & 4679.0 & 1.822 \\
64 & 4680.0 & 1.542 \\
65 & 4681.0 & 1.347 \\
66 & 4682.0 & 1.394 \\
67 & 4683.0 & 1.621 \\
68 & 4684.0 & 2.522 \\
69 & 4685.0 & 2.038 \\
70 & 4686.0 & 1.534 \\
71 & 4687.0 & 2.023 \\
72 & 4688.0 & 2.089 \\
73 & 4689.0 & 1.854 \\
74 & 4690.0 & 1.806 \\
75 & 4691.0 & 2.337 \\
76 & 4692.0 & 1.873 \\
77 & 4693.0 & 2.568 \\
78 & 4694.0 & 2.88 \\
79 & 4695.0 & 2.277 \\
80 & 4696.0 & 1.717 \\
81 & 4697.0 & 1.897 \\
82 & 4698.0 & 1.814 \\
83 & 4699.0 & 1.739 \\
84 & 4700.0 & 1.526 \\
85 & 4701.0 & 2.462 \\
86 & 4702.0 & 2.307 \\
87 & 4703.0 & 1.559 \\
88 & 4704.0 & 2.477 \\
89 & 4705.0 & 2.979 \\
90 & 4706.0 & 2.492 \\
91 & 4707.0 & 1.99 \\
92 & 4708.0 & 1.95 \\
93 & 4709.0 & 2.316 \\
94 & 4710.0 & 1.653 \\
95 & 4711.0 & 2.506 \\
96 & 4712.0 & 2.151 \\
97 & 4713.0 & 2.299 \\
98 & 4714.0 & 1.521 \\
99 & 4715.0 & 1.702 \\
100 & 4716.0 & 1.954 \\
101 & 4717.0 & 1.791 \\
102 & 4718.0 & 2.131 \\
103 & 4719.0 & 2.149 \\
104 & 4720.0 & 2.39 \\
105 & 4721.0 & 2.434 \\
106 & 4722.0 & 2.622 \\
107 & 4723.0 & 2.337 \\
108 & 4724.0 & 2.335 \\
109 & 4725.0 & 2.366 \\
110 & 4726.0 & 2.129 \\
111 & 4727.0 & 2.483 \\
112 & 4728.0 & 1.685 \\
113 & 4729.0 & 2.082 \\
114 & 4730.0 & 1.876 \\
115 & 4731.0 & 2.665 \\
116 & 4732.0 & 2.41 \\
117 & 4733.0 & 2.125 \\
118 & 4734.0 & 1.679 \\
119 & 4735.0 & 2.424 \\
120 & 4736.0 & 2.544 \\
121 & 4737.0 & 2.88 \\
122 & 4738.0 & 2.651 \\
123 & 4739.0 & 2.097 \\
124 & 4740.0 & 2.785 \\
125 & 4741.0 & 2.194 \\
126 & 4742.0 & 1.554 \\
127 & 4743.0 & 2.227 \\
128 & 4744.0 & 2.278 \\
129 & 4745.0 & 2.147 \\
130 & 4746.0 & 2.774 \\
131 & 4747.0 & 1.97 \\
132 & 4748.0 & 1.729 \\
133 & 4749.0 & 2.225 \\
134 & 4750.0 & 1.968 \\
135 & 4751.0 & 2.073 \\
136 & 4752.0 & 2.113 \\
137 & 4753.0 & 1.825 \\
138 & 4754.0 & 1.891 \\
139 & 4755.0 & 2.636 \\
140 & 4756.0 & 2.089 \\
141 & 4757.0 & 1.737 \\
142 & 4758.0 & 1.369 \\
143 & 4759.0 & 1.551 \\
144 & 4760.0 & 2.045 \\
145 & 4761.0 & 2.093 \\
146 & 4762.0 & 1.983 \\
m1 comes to 0.07 mag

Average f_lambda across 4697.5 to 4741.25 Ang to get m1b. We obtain 2.2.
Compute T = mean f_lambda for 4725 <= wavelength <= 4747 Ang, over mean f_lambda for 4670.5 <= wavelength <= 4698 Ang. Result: 1.1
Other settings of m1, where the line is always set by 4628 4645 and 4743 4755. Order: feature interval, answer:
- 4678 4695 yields 0.13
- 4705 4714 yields 0.00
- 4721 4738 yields -0.08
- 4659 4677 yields 0.06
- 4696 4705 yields 0.09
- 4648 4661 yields -0.04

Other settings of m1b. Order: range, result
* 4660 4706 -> 2.05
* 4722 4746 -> 2.28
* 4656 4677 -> 2.16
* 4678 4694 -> 1.93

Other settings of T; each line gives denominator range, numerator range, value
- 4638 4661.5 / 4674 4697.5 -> 0.85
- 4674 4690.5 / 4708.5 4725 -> 1.16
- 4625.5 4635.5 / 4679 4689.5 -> 0.76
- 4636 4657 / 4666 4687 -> 0.84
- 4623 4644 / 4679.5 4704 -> 0.88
